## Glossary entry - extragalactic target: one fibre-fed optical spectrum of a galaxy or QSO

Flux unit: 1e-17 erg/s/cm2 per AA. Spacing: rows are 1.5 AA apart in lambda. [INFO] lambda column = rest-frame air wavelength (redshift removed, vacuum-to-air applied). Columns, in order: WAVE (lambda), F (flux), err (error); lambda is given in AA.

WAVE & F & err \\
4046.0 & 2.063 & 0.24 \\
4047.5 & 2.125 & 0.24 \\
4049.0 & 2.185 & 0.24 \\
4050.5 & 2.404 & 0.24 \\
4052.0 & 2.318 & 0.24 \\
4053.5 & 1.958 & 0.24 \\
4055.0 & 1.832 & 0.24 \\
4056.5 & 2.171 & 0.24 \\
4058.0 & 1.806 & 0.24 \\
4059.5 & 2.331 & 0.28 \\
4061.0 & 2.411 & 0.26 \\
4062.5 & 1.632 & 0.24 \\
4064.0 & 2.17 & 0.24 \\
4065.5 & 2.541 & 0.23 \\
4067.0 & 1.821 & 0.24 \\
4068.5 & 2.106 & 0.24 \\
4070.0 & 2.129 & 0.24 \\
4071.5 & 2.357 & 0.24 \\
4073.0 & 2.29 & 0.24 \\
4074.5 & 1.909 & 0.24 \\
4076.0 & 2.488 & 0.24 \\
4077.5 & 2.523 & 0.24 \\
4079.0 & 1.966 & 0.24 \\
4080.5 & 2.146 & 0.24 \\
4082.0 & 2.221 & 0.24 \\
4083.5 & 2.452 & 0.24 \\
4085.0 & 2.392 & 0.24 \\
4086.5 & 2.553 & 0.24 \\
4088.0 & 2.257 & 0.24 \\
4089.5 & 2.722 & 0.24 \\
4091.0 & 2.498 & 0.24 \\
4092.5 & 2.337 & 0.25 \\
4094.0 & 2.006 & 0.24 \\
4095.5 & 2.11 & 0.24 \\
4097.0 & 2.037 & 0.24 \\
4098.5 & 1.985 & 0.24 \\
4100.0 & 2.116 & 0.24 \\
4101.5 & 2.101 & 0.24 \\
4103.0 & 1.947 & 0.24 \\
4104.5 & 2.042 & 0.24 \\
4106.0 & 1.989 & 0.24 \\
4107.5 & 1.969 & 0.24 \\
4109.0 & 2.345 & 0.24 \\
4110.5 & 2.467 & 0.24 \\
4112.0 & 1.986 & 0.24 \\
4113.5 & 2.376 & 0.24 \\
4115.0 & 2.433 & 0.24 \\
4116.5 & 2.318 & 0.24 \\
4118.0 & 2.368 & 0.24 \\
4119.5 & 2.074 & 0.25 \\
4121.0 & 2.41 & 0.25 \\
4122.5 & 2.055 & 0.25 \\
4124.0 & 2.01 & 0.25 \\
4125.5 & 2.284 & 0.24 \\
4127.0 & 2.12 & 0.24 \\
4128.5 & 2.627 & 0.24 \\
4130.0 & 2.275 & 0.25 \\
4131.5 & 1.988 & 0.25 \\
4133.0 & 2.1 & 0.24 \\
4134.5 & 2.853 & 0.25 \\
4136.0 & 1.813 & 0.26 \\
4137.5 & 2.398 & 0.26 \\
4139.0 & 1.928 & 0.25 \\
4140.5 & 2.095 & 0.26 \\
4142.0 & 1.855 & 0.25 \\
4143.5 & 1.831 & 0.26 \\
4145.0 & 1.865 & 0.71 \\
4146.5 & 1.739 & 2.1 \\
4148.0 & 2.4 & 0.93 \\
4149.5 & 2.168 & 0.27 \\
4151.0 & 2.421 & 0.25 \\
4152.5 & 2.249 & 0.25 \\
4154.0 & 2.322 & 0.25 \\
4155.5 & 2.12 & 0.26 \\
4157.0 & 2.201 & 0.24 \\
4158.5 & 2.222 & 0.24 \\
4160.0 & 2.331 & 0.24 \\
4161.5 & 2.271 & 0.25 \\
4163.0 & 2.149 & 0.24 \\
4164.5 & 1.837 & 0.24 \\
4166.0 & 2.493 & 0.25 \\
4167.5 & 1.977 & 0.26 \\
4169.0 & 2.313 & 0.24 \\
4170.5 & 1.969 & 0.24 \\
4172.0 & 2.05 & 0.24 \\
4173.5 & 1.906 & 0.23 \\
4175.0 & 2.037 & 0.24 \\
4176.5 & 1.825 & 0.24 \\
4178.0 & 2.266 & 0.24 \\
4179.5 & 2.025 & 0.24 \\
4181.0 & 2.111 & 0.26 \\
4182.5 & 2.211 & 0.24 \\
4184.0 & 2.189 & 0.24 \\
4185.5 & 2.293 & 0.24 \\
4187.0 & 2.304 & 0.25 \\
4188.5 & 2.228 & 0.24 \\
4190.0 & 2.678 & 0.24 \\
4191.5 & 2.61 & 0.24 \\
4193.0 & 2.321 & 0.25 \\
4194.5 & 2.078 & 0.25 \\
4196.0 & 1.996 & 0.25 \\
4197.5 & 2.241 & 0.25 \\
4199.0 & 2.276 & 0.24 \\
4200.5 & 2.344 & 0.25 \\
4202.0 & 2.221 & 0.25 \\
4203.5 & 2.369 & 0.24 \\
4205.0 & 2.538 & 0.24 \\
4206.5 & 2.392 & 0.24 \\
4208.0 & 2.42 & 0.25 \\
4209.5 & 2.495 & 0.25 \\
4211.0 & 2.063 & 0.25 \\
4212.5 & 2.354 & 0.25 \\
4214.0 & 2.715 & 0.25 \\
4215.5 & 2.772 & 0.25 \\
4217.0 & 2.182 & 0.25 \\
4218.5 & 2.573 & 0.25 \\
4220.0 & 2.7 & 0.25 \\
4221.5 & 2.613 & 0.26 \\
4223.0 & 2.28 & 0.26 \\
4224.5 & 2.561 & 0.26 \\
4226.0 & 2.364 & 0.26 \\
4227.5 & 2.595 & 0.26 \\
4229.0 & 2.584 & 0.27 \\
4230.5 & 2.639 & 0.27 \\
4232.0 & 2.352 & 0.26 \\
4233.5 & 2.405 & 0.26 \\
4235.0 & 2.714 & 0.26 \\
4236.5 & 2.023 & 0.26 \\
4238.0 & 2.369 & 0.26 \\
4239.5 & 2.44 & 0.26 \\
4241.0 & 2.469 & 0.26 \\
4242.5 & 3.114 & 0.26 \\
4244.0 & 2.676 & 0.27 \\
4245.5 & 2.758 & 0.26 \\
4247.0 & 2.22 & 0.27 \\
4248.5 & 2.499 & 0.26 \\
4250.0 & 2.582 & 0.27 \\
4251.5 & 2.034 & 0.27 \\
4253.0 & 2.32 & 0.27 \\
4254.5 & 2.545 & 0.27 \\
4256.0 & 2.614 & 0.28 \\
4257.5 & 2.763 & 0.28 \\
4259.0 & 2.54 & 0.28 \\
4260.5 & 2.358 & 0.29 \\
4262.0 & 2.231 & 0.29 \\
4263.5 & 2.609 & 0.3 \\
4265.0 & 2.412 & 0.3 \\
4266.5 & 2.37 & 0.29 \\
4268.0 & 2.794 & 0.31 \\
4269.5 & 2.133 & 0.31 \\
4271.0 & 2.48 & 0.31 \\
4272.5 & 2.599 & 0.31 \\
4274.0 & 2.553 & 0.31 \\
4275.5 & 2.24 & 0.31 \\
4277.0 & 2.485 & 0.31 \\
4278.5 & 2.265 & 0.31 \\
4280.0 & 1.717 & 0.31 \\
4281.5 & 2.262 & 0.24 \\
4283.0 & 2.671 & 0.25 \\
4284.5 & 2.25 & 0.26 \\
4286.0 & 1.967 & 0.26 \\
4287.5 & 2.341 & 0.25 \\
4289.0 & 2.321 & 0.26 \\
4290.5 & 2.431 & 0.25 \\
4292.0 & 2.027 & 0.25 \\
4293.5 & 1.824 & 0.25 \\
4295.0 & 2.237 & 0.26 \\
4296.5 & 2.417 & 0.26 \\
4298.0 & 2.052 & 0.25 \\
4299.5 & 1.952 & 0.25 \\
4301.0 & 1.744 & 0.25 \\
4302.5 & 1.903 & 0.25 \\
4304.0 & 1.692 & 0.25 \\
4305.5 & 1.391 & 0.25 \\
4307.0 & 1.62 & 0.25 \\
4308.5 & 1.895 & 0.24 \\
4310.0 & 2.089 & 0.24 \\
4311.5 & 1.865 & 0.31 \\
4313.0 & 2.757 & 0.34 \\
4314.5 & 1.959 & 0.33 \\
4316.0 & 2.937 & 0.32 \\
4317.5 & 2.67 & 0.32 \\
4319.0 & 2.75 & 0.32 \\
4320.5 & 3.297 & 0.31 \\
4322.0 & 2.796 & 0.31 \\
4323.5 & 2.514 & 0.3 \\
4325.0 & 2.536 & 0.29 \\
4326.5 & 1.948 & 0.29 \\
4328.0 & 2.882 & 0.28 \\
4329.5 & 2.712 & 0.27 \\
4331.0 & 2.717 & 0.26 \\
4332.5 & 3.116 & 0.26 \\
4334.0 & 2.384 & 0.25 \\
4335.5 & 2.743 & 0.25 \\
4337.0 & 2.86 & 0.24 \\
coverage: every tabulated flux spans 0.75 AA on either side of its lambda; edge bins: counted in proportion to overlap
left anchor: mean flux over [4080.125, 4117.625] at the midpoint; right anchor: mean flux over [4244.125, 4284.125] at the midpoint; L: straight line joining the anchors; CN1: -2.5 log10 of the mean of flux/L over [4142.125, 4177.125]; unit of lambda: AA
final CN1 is 0.094 mag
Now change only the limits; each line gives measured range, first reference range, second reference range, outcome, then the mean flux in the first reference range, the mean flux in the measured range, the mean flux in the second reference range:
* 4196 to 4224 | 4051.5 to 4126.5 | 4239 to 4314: -0.072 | 2.19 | 2.41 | 2.29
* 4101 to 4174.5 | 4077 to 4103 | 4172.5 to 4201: 0.031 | 2.25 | 2.16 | 2.2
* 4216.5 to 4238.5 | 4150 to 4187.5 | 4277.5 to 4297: -0.131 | 2.16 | 2.47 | 2.21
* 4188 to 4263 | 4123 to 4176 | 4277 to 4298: -0.123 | 2.15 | 2.45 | 2.21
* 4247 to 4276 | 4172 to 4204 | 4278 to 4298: -0.115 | 2.21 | 2.45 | 2.2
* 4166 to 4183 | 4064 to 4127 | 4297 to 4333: 0.089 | 2.22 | 2.08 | 2.32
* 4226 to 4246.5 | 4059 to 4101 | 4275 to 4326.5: -0.141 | 2.23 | 2.54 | 2.23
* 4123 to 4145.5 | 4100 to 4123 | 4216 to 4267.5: 0.051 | 2.19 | 2.14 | 2.49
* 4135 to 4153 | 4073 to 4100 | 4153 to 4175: 0.056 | 2.27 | 2.07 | 2.15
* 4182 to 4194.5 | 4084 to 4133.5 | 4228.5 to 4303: -0.021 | 2.22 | 2.34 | 2.37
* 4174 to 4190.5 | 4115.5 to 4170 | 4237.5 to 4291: 0.037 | 2.18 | 2.19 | 2.43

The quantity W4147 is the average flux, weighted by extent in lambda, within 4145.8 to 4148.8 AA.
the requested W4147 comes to 2.08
